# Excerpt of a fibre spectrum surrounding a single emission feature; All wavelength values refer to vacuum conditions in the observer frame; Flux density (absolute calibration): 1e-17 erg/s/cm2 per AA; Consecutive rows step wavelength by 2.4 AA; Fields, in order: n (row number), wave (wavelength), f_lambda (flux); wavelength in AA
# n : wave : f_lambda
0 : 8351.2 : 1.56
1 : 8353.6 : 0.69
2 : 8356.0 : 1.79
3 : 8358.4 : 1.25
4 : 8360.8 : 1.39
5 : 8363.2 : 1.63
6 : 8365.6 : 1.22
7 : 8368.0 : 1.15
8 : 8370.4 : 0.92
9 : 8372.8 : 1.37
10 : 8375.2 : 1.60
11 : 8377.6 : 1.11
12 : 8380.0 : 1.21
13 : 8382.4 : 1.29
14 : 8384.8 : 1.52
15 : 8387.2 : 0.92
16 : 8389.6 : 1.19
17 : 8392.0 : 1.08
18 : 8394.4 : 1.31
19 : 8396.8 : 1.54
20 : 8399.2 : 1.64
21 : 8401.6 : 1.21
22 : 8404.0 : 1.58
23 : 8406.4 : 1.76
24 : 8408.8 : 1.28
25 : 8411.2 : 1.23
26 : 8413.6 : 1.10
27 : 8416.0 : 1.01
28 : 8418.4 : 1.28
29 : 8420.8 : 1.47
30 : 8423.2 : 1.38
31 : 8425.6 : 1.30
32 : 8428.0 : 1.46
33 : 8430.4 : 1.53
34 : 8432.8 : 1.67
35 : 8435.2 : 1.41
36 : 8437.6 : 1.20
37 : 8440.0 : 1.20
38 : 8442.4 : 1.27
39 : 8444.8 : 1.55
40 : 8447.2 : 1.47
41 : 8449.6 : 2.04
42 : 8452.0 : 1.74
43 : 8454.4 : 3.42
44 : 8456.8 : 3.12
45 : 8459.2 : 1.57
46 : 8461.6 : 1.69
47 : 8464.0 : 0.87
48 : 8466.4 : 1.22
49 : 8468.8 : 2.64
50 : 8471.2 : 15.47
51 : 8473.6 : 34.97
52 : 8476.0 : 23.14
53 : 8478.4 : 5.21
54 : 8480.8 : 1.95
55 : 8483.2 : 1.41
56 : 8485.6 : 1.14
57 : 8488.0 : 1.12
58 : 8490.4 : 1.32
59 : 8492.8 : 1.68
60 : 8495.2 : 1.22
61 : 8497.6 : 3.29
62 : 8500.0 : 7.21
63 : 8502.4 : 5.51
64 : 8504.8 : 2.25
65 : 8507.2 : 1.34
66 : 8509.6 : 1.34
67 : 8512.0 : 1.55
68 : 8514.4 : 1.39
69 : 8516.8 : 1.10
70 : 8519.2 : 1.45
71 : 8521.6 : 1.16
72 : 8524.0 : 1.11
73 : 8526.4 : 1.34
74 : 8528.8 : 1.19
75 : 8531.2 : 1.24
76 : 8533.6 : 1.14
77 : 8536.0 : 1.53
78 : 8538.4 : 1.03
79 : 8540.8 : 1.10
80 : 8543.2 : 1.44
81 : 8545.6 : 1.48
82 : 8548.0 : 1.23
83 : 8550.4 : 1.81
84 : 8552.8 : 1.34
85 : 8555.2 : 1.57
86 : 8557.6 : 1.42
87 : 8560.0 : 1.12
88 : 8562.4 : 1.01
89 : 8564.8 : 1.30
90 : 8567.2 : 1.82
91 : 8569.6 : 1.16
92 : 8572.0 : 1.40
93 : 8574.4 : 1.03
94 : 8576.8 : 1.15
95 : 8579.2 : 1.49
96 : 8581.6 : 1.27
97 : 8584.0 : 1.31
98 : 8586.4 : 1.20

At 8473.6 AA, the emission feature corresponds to Halpha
